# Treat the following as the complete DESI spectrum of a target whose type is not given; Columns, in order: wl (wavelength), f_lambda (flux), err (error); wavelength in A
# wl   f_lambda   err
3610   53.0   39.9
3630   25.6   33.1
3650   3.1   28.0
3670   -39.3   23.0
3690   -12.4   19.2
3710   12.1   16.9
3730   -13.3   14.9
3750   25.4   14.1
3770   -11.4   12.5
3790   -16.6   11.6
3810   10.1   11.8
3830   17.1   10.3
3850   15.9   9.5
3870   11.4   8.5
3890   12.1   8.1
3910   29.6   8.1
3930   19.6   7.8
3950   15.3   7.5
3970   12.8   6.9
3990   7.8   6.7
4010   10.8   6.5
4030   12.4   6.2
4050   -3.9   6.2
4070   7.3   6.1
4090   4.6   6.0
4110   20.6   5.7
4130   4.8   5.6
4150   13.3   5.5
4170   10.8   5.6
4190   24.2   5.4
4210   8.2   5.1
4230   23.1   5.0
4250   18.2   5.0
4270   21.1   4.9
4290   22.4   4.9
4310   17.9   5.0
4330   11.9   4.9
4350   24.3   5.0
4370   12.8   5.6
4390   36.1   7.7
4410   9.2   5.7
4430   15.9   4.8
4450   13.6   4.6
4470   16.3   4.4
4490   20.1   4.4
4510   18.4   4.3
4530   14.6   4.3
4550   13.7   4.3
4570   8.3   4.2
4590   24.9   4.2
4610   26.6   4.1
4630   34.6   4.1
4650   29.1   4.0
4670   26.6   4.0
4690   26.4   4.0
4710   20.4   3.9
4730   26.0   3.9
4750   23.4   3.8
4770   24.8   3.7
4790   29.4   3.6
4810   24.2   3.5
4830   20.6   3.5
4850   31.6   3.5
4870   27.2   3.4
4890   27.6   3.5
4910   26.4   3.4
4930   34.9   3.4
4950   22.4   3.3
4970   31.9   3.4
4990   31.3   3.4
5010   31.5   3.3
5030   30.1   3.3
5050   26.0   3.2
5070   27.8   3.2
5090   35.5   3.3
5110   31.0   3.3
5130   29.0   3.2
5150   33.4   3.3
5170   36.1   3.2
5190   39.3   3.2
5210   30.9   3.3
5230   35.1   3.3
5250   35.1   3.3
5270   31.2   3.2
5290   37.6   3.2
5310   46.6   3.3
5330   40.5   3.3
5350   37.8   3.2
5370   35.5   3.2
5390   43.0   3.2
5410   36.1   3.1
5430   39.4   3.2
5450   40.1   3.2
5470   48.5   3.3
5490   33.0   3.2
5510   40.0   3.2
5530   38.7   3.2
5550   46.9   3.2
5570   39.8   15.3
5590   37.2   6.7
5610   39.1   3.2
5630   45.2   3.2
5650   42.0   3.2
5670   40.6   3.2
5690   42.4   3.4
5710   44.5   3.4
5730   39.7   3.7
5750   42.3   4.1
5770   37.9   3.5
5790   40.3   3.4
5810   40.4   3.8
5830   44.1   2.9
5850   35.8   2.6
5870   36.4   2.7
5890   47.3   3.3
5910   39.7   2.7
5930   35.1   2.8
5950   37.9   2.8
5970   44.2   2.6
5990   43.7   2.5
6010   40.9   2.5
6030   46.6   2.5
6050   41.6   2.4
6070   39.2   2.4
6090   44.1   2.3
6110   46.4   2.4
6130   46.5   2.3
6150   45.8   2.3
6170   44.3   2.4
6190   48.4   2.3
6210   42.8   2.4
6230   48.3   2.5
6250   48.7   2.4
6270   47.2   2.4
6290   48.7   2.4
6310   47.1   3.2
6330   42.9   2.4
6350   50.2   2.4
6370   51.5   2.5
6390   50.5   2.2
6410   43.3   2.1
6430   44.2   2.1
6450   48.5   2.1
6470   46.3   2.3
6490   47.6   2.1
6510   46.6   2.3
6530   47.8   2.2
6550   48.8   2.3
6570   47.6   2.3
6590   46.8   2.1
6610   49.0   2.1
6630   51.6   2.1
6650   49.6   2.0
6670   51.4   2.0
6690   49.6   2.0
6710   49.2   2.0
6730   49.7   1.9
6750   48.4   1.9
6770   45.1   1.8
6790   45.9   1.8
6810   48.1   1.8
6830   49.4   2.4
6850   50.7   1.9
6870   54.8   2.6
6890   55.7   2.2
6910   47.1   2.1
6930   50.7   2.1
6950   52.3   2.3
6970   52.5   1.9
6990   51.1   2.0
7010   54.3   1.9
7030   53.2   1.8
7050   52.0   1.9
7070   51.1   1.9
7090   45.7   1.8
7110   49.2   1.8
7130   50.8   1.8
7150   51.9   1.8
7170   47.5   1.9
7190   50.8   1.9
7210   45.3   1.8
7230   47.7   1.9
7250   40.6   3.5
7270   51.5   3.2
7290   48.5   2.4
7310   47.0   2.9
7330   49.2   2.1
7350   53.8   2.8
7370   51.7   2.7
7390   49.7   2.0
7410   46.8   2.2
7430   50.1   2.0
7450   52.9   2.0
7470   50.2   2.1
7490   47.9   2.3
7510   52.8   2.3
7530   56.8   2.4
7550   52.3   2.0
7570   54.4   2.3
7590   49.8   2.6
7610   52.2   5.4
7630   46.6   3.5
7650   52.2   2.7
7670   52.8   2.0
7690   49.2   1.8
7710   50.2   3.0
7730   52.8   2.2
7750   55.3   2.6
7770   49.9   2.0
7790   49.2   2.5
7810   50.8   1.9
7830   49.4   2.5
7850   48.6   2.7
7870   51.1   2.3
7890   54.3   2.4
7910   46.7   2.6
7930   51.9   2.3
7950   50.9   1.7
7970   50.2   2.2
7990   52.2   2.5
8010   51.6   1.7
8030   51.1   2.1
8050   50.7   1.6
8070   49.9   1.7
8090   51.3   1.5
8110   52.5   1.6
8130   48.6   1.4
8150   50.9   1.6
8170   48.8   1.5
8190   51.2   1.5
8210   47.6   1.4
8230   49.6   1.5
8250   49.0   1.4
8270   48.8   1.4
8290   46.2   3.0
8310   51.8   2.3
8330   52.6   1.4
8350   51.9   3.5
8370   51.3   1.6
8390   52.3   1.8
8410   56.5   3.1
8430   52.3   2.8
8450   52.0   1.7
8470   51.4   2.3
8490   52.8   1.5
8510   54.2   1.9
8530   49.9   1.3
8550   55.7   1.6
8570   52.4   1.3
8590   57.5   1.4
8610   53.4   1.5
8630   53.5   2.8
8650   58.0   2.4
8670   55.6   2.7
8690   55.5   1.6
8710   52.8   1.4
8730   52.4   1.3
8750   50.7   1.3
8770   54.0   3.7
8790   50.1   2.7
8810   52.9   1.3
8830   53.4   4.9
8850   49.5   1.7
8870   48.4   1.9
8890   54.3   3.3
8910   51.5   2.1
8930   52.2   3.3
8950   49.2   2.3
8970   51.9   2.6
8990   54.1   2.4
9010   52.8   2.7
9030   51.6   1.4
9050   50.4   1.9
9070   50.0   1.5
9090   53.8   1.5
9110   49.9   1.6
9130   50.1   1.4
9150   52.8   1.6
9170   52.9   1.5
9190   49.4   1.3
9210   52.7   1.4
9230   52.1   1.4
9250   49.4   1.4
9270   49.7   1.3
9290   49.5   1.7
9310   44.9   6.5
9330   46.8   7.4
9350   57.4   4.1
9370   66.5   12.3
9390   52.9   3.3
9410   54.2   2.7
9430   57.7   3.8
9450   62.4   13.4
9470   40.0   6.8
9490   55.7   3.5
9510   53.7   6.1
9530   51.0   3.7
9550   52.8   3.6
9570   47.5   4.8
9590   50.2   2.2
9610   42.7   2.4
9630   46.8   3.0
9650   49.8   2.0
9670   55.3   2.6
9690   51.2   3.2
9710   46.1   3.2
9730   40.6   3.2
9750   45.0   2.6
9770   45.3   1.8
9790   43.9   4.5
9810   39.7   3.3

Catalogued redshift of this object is 0.15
